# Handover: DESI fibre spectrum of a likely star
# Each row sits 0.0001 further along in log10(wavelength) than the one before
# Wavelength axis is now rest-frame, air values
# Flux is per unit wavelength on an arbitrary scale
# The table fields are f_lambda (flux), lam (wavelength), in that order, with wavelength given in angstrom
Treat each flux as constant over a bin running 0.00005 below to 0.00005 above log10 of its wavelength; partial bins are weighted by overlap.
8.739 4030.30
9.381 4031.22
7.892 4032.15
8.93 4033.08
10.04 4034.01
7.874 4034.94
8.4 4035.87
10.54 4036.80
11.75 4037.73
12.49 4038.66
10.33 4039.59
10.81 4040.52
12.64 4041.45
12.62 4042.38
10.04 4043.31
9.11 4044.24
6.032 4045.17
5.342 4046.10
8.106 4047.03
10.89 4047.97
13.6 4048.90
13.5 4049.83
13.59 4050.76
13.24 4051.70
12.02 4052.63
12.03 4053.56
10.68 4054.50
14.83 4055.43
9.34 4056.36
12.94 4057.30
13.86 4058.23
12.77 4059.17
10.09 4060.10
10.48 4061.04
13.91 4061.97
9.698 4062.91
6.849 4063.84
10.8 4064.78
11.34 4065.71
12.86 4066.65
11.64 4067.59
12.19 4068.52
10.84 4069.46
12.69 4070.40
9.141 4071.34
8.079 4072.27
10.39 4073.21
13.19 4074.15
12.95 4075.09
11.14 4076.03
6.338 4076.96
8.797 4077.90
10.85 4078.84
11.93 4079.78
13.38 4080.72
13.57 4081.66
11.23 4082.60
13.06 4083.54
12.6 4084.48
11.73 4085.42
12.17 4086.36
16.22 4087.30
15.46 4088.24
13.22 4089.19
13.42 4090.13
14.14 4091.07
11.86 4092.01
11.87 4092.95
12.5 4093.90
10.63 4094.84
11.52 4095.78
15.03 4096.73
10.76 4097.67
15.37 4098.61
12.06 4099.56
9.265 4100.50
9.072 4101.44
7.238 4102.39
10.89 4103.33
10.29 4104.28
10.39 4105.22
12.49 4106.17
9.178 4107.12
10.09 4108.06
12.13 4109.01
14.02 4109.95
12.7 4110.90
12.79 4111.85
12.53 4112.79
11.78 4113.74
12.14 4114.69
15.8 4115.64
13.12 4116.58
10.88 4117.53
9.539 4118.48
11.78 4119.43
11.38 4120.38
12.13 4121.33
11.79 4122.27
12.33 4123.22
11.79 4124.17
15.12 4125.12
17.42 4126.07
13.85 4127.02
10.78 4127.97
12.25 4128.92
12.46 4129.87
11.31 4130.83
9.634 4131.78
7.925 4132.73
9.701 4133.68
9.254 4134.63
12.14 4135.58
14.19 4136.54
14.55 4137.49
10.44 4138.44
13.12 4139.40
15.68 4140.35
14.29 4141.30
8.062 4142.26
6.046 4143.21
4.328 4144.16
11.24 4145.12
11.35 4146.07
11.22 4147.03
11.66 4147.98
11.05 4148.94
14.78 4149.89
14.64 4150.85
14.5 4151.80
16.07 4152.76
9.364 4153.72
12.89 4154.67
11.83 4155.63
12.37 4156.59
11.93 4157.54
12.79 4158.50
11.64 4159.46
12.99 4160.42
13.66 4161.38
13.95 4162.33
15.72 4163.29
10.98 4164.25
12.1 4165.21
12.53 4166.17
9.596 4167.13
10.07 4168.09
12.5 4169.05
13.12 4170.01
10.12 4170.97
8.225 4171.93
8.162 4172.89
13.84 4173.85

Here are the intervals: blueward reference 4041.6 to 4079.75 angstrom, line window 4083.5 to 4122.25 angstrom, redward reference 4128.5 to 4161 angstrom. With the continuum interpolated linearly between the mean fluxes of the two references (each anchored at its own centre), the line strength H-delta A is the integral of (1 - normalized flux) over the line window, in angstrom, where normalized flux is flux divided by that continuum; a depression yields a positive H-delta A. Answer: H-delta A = -2.45 angstrom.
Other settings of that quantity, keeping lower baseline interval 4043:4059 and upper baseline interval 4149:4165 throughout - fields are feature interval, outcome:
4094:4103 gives 0.56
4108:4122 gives 0.07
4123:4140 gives 0.61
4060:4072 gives 0.52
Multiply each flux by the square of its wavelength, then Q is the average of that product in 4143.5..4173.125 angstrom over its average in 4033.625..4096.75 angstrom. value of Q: 1.08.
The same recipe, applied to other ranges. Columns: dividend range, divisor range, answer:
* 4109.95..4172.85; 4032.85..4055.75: 1.17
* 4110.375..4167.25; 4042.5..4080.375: 1.15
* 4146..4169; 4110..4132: 1.02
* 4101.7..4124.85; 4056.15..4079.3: 1.09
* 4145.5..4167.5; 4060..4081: 1.21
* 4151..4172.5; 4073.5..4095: 1.03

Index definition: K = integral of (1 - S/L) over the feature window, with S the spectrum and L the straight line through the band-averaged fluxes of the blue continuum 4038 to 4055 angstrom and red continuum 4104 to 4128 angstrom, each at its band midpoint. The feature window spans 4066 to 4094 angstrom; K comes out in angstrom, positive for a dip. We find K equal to -0.9 angstrom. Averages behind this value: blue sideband 11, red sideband 12.3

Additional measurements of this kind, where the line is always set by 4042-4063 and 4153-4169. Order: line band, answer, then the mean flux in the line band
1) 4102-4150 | 1.2 angstrom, 11.6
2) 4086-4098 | -1.5 angstrom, 13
